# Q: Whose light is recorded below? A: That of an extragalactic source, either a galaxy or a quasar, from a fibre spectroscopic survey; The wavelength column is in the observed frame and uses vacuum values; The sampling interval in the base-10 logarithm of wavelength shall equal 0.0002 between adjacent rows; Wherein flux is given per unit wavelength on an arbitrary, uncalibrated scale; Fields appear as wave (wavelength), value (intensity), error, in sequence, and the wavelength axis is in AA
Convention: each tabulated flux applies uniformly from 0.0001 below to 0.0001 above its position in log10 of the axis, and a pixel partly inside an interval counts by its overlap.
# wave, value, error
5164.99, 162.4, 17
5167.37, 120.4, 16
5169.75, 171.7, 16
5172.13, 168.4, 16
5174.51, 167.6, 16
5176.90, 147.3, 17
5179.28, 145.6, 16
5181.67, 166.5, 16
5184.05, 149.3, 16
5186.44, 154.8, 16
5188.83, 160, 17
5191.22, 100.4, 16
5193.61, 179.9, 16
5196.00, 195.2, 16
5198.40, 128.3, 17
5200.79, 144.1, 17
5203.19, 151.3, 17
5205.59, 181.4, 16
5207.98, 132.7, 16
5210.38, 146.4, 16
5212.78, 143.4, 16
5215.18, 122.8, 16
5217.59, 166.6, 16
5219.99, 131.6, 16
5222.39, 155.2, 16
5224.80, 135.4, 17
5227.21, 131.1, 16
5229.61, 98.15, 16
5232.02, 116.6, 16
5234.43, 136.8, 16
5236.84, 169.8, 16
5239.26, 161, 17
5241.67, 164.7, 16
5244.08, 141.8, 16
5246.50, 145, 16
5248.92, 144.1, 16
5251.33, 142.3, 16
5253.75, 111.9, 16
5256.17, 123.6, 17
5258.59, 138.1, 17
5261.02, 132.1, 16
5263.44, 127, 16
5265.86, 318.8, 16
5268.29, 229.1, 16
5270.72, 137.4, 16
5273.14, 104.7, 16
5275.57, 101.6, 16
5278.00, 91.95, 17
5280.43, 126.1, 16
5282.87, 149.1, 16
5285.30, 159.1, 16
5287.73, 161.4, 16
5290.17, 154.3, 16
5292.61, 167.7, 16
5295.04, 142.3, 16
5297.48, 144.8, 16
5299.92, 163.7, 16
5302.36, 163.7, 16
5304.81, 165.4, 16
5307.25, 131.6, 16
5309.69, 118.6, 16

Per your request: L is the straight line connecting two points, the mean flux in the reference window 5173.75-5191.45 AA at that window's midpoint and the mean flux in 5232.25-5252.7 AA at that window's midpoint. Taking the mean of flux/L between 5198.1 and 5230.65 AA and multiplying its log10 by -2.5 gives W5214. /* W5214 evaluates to 0.065 mag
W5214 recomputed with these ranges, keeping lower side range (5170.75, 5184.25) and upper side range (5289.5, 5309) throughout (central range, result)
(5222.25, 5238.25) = 0.17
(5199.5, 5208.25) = 0.02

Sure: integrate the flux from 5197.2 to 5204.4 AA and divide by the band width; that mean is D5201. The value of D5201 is 141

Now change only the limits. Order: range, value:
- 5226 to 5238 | 130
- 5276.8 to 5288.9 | 138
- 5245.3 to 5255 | 136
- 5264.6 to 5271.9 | 228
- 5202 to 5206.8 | 166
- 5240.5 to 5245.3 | 153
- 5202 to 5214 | 151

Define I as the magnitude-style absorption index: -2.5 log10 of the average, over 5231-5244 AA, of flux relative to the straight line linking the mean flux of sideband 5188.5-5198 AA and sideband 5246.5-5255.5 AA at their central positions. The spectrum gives -0.08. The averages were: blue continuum 156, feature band 150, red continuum 134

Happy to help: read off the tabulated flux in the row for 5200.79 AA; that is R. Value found 144.1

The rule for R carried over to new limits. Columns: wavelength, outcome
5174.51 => 167.6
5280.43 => 126.1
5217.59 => 166.6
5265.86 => 318.8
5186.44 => 154.8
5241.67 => 164.7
